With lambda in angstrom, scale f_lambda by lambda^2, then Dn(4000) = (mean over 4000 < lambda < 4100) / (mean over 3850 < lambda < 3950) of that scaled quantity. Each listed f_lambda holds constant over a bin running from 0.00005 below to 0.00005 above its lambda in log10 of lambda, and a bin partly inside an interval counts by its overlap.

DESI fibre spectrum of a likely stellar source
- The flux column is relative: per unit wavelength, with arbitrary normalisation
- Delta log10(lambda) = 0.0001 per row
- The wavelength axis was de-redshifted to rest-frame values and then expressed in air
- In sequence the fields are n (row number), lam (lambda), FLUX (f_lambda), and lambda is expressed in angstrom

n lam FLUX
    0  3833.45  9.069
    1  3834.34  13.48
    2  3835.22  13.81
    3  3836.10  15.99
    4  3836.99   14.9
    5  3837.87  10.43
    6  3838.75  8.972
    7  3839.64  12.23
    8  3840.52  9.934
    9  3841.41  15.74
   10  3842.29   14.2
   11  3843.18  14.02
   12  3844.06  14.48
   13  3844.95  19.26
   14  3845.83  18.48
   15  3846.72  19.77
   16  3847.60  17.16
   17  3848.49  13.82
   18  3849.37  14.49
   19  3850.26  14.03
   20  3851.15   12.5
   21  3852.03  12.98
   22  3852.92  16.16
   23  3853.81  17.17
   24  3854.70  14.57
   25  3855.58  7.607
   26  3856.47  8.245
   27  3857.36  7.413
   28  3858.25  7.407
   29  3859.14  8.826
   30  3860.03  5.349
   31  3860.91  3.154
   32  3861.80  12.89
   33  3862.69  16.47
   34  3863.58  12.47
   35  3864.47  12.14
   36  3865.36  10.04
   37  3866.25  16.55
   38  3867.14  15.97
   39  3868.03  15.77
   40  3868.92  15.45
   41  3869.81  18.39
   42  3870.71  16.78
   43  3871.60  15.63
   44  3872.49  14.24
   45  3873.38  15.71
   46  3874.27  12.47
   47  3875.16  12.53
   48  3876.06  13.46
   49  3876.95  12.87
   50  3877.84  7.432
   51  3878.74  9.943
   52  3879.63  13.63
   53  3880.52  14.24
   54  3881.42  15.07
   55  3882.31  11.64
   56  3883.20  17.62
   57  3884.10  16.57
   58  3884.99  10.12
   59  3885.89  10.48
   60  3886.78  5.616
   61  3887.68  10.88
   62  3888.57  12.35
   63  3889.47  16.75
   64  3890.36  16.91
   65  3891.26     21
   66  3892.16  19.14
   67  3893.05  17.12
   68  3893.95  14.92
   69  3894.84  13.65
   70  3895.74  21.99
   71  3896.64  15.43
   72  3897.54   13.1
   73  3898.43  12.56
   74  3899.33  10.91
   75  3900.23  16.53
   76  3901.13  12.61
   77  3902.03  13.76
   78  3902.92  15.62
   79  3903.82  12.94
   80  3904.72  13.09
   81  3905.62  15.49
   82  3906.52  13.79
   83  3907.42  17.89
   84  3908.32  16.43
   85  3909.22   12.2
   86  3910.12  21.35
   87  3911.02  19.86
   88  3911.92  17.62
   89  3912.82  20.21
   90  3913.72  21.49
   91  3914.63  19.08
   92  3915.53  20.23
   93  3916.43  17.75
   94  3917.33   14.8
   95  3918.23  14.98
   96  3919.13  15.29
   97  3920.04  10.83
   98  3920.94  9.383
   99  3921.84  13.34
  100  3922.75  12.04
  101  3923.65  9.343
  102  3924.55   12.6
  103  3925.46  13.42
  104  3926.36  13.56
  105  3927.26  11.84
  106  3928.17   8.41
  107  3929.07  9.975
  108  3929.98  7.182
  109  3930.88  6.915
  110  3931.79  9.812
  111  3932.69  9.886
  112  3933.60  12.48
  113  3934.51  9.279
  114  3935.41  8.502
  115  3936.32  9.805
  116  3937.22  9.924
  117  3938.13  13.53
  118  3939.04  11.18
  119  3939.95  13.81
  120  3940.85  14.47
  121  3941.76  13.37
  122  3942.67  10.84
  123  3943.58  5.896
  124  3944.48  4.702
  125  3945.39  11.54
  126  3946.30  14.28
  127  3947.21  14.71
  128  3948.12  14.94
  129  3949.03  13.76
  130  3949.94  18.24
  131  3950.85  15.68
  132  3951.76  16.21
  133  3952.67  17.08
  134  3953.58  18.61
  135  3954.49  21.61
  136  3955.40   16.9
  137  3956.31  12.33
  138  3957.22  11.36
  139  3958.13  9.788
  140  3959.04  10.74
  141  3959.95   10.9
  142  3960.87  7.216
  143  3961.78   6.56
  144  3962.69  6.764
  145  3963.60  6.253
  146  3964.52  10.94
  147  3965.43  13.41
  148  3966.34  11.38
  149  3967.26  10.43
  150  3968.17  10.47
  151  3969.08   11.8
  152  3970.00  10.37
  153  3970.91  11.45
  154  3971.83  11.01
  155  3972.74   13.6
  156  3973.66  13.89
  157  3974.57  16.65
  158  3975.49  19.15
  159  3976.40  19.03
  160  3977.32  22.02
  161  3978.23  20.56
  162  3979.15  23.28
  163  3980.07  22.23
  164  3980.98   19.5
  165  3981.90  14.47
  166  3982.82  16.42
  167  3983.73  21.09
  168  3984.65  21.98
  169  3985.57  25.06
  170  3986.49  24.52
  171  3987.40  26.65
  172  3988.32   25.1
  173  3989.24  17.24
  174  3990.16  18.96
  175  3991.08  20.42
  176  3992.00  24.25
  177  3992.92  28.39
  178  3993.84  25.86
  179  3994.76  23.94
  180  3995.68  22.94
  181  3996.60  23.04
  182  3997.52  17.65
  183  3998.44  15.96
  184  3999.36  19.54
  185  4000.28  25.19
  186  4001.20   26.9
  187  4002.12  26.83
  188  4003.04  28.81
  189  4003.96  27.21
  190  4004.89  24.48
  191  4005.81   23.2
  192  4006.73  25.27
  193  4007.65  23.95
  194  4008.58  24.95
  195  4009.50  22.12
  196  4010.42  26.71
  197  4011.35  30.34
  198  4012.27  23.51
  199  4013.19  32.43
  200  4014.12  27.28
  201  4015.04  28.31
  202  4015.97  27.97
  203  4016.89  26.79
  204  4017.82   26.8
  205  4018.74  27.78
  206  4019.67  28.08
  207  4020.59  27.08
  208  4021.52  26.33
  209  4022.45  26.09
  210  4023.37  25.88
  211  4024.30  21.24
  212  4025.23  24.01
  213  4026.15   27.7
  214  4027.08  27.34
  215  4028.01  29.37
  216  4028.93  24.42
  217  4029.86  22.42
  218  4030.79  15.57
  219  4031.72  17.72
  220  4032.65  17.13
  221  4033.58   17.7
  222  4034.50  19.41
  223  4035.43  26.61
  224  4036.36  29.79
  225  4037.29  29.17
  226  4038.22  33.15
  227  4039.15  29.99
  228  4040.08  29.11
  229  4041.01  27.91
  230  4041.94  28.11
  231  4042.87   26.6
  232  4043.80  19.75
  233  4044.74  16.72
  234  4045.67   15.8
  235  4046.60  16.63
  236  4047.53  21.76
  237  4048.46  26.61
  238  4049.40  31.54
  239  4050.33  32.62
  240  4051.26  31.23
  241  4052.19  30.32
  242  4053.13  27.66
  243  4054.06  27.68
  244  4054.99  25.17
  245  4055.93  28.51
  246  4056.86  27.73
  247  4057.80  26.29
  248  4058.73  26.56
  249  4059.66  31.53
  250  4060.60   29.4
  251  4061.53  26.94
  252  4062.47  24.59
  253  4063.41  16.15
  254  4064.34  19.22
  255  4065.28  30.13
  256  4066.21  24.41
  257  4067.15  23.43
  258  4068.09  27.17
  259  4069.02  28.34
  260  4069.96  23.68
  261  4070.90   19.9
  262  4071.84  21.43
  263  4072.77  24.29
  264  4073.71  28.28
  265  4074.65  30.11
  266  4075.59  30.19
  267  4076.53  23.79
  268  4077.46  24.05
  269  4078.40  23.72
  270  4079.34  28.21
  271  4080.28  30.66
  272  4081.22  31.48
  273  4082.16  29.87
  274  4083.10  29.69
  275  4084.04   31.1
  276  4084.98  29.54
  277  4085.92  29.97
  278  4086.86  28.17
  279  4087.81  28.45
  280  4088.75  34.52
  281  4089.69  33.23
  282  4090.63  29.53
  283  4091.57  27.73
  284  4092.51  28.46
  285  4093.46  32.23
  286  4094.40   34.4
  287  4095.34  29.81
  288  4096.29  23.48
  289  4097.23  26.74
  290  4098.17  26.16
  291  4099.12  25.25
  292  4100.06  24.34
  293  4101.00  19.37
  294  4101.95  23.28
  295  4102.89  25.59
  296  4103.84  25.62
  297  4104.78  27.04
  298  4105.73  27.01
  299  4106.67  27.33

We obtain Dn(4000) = 2.15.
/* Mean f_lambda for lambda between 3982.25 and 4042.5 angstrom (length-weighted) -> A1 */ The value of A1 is 24.7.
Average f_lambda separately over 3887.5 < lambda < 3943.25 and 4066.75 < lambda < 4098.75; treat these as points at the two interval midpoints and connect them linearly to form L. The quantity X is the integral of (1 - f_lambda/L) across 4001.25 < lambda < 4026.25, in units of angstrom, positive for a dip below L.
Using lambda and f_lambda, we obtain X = -4.7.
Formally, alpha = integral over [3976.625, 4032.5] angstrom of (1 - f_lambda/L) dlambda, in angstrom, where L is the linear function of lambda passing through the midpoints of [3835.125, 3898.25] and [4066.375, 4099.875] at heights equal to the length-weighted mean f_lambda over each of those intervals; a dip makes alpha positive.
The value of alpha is -3.1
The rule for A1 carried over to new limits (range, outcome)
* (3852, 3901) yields 13.4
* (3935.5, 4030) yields 19.2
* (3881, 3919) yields 15.5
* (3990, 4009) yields 23.8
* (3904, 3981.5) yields 13.6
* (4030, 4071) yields 25.1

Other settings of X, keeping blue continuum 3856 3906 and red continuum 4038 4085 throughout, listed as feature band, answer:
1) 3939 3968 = 9.7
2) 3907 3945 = 7.9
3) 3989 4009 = -1.4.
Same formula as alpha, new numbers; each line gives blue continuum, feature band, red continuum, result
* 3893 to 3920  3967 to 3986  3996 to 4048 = 3.92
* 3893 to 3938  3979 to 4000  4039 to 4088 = -1.65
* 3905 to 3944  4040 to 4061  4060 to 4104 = -1.74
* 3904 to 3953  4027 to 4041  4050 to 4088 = -0.54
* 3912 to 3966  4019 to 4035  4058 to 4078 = -1.64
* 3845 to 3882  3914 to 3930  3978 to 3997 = 3.80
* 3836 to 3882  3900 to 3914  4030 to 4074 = -0.03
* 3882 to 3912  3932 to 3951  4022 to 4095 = 6.57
